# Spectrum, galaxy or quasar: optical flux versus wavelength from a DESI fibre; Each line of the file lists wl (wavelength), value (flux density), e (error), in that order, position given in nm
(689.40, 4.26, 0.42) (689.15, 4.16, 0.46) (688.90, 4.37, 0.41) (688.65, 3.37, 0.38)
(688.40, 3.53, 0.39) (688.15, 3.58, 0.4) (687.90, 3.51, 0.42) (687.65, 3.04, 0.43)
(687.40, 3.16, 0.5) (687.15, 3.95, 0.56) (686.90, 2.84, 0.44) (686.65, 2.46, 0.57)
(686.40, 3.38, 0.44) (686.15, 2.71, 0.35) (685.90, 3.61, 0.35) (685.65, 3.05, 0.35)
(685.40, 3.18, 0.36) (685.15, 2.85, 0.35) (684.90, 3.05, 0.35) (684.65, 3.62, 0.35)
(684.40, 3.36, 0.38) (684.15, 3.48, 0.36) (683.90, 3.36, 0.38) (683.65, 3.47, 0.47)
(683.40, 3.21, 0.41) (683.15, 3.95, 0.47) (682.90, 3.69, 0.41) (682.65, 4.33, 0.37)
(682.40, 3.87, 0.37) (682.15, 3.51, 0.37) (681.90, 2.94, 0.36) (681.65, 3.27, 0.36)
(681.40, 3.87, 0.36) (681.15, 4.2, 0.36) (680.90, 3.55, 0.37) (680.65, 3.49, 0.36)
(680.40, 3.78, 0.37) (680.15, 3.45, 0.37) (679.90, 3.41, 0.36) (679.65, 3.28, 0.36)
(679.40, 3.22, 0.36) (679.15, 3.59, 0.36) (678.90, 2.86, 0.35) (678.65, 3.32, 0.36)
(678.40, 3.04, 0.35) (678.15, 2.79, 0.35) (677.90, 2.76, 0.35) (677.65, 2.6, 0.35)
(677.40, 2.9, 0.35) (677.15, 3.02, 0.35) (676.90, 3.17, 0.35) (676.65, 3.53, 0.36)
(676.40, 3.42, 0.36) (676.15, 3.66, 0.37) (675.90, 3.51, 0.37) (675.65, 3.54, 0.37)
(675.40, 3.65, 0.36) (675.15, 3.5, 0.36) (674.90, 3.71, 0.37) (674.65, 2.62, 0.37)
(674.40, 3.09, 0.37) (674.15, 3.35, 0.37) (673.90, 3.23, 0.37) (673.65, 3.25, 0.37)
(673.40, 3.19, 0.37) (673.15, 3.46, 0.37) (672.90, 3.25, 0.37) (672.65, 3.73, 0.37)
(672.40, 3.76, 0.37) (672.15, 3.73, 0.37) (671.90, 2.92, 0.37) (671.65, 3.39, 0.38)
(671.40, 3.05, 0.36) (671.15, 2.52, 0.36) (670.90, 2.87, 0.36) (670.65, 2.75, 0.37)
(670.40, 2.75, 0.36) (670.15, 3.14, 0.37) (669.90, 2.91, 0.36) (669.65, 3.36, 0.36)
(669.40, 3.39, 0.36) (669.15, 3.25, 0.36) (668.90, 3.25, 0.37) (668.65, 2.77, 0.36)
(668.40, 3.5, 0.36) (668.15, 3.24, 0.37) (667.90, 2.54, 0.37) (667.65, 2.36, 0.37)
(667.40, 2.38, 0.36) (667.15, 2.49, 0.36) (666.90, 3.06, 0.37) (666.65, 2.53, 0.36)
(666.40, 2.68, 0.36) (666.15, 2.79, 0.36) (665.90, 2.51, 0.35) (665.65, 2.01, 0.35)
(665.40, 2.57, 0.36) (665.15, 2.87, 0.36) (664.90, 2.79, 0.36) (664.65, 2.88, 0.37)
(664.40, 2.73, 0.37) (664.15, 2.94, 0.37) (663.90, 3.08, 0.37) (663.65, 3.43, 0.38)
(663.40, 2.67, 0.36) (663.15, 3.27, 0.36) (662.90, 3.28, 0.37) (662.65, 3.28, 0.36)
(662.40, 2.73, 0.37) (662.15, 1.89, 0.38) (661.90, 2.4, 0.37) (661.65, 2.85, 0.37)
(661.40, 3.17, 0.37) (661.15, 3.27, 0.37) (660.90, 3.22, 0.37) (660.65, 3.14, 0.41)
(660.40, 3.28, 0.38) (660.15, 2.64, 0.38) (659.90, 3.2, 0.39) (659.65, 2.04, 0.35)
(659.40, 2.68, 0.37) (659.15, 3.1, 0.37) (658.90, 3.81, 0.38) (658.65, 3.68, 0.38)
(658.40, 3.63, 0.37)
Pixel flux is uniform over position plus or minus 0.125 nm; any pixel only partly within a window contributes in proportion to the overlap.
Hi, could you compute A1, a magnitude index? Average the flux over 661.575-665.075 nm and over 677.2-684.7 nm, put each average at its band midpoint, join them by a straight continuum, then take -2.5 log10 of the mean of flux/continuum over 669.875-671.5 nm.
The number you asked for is 0.09 mag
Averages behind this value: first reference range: 2.87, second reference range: 3.4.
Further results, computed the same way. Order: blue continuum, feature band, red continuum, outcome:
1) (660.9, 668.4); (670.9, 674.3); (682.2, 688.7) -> -0.089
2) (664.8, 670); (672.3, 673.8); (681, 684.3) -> -0.104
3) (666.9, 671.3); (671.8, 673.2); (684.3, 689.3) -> -0.164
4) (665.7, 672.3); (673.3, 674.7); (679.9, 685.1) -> 0.003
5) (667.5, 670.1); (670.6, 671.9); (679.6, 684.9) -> 0.079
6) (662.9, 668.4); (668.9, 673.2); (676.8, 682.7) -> -0.068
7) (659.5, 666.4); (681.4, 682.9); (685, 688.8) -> -0.151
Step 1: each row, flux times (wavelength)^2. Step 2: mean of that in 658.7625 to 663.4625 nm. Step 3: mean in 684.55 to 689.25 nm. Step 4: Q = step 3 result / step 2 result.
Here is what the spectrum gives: 1.22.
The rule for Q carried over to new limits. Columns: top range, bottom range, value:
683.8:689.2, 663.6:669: 1.27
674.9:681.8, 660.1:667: 1.23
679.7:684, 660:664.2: 1.29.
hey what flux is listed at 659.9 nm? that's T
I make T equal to 3.2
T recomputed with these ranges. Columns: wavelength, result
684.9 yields 3.05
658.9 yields 3.81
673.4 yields 3.19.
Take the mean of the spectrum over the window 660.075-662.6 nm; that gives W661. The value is 2.88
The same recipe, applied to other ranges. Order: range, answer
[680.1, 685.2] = 3.55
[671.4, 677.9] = 3.31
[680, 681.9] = 3.61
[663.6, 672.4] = 2.91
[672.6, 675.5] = 3.32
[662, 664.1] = 2.95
